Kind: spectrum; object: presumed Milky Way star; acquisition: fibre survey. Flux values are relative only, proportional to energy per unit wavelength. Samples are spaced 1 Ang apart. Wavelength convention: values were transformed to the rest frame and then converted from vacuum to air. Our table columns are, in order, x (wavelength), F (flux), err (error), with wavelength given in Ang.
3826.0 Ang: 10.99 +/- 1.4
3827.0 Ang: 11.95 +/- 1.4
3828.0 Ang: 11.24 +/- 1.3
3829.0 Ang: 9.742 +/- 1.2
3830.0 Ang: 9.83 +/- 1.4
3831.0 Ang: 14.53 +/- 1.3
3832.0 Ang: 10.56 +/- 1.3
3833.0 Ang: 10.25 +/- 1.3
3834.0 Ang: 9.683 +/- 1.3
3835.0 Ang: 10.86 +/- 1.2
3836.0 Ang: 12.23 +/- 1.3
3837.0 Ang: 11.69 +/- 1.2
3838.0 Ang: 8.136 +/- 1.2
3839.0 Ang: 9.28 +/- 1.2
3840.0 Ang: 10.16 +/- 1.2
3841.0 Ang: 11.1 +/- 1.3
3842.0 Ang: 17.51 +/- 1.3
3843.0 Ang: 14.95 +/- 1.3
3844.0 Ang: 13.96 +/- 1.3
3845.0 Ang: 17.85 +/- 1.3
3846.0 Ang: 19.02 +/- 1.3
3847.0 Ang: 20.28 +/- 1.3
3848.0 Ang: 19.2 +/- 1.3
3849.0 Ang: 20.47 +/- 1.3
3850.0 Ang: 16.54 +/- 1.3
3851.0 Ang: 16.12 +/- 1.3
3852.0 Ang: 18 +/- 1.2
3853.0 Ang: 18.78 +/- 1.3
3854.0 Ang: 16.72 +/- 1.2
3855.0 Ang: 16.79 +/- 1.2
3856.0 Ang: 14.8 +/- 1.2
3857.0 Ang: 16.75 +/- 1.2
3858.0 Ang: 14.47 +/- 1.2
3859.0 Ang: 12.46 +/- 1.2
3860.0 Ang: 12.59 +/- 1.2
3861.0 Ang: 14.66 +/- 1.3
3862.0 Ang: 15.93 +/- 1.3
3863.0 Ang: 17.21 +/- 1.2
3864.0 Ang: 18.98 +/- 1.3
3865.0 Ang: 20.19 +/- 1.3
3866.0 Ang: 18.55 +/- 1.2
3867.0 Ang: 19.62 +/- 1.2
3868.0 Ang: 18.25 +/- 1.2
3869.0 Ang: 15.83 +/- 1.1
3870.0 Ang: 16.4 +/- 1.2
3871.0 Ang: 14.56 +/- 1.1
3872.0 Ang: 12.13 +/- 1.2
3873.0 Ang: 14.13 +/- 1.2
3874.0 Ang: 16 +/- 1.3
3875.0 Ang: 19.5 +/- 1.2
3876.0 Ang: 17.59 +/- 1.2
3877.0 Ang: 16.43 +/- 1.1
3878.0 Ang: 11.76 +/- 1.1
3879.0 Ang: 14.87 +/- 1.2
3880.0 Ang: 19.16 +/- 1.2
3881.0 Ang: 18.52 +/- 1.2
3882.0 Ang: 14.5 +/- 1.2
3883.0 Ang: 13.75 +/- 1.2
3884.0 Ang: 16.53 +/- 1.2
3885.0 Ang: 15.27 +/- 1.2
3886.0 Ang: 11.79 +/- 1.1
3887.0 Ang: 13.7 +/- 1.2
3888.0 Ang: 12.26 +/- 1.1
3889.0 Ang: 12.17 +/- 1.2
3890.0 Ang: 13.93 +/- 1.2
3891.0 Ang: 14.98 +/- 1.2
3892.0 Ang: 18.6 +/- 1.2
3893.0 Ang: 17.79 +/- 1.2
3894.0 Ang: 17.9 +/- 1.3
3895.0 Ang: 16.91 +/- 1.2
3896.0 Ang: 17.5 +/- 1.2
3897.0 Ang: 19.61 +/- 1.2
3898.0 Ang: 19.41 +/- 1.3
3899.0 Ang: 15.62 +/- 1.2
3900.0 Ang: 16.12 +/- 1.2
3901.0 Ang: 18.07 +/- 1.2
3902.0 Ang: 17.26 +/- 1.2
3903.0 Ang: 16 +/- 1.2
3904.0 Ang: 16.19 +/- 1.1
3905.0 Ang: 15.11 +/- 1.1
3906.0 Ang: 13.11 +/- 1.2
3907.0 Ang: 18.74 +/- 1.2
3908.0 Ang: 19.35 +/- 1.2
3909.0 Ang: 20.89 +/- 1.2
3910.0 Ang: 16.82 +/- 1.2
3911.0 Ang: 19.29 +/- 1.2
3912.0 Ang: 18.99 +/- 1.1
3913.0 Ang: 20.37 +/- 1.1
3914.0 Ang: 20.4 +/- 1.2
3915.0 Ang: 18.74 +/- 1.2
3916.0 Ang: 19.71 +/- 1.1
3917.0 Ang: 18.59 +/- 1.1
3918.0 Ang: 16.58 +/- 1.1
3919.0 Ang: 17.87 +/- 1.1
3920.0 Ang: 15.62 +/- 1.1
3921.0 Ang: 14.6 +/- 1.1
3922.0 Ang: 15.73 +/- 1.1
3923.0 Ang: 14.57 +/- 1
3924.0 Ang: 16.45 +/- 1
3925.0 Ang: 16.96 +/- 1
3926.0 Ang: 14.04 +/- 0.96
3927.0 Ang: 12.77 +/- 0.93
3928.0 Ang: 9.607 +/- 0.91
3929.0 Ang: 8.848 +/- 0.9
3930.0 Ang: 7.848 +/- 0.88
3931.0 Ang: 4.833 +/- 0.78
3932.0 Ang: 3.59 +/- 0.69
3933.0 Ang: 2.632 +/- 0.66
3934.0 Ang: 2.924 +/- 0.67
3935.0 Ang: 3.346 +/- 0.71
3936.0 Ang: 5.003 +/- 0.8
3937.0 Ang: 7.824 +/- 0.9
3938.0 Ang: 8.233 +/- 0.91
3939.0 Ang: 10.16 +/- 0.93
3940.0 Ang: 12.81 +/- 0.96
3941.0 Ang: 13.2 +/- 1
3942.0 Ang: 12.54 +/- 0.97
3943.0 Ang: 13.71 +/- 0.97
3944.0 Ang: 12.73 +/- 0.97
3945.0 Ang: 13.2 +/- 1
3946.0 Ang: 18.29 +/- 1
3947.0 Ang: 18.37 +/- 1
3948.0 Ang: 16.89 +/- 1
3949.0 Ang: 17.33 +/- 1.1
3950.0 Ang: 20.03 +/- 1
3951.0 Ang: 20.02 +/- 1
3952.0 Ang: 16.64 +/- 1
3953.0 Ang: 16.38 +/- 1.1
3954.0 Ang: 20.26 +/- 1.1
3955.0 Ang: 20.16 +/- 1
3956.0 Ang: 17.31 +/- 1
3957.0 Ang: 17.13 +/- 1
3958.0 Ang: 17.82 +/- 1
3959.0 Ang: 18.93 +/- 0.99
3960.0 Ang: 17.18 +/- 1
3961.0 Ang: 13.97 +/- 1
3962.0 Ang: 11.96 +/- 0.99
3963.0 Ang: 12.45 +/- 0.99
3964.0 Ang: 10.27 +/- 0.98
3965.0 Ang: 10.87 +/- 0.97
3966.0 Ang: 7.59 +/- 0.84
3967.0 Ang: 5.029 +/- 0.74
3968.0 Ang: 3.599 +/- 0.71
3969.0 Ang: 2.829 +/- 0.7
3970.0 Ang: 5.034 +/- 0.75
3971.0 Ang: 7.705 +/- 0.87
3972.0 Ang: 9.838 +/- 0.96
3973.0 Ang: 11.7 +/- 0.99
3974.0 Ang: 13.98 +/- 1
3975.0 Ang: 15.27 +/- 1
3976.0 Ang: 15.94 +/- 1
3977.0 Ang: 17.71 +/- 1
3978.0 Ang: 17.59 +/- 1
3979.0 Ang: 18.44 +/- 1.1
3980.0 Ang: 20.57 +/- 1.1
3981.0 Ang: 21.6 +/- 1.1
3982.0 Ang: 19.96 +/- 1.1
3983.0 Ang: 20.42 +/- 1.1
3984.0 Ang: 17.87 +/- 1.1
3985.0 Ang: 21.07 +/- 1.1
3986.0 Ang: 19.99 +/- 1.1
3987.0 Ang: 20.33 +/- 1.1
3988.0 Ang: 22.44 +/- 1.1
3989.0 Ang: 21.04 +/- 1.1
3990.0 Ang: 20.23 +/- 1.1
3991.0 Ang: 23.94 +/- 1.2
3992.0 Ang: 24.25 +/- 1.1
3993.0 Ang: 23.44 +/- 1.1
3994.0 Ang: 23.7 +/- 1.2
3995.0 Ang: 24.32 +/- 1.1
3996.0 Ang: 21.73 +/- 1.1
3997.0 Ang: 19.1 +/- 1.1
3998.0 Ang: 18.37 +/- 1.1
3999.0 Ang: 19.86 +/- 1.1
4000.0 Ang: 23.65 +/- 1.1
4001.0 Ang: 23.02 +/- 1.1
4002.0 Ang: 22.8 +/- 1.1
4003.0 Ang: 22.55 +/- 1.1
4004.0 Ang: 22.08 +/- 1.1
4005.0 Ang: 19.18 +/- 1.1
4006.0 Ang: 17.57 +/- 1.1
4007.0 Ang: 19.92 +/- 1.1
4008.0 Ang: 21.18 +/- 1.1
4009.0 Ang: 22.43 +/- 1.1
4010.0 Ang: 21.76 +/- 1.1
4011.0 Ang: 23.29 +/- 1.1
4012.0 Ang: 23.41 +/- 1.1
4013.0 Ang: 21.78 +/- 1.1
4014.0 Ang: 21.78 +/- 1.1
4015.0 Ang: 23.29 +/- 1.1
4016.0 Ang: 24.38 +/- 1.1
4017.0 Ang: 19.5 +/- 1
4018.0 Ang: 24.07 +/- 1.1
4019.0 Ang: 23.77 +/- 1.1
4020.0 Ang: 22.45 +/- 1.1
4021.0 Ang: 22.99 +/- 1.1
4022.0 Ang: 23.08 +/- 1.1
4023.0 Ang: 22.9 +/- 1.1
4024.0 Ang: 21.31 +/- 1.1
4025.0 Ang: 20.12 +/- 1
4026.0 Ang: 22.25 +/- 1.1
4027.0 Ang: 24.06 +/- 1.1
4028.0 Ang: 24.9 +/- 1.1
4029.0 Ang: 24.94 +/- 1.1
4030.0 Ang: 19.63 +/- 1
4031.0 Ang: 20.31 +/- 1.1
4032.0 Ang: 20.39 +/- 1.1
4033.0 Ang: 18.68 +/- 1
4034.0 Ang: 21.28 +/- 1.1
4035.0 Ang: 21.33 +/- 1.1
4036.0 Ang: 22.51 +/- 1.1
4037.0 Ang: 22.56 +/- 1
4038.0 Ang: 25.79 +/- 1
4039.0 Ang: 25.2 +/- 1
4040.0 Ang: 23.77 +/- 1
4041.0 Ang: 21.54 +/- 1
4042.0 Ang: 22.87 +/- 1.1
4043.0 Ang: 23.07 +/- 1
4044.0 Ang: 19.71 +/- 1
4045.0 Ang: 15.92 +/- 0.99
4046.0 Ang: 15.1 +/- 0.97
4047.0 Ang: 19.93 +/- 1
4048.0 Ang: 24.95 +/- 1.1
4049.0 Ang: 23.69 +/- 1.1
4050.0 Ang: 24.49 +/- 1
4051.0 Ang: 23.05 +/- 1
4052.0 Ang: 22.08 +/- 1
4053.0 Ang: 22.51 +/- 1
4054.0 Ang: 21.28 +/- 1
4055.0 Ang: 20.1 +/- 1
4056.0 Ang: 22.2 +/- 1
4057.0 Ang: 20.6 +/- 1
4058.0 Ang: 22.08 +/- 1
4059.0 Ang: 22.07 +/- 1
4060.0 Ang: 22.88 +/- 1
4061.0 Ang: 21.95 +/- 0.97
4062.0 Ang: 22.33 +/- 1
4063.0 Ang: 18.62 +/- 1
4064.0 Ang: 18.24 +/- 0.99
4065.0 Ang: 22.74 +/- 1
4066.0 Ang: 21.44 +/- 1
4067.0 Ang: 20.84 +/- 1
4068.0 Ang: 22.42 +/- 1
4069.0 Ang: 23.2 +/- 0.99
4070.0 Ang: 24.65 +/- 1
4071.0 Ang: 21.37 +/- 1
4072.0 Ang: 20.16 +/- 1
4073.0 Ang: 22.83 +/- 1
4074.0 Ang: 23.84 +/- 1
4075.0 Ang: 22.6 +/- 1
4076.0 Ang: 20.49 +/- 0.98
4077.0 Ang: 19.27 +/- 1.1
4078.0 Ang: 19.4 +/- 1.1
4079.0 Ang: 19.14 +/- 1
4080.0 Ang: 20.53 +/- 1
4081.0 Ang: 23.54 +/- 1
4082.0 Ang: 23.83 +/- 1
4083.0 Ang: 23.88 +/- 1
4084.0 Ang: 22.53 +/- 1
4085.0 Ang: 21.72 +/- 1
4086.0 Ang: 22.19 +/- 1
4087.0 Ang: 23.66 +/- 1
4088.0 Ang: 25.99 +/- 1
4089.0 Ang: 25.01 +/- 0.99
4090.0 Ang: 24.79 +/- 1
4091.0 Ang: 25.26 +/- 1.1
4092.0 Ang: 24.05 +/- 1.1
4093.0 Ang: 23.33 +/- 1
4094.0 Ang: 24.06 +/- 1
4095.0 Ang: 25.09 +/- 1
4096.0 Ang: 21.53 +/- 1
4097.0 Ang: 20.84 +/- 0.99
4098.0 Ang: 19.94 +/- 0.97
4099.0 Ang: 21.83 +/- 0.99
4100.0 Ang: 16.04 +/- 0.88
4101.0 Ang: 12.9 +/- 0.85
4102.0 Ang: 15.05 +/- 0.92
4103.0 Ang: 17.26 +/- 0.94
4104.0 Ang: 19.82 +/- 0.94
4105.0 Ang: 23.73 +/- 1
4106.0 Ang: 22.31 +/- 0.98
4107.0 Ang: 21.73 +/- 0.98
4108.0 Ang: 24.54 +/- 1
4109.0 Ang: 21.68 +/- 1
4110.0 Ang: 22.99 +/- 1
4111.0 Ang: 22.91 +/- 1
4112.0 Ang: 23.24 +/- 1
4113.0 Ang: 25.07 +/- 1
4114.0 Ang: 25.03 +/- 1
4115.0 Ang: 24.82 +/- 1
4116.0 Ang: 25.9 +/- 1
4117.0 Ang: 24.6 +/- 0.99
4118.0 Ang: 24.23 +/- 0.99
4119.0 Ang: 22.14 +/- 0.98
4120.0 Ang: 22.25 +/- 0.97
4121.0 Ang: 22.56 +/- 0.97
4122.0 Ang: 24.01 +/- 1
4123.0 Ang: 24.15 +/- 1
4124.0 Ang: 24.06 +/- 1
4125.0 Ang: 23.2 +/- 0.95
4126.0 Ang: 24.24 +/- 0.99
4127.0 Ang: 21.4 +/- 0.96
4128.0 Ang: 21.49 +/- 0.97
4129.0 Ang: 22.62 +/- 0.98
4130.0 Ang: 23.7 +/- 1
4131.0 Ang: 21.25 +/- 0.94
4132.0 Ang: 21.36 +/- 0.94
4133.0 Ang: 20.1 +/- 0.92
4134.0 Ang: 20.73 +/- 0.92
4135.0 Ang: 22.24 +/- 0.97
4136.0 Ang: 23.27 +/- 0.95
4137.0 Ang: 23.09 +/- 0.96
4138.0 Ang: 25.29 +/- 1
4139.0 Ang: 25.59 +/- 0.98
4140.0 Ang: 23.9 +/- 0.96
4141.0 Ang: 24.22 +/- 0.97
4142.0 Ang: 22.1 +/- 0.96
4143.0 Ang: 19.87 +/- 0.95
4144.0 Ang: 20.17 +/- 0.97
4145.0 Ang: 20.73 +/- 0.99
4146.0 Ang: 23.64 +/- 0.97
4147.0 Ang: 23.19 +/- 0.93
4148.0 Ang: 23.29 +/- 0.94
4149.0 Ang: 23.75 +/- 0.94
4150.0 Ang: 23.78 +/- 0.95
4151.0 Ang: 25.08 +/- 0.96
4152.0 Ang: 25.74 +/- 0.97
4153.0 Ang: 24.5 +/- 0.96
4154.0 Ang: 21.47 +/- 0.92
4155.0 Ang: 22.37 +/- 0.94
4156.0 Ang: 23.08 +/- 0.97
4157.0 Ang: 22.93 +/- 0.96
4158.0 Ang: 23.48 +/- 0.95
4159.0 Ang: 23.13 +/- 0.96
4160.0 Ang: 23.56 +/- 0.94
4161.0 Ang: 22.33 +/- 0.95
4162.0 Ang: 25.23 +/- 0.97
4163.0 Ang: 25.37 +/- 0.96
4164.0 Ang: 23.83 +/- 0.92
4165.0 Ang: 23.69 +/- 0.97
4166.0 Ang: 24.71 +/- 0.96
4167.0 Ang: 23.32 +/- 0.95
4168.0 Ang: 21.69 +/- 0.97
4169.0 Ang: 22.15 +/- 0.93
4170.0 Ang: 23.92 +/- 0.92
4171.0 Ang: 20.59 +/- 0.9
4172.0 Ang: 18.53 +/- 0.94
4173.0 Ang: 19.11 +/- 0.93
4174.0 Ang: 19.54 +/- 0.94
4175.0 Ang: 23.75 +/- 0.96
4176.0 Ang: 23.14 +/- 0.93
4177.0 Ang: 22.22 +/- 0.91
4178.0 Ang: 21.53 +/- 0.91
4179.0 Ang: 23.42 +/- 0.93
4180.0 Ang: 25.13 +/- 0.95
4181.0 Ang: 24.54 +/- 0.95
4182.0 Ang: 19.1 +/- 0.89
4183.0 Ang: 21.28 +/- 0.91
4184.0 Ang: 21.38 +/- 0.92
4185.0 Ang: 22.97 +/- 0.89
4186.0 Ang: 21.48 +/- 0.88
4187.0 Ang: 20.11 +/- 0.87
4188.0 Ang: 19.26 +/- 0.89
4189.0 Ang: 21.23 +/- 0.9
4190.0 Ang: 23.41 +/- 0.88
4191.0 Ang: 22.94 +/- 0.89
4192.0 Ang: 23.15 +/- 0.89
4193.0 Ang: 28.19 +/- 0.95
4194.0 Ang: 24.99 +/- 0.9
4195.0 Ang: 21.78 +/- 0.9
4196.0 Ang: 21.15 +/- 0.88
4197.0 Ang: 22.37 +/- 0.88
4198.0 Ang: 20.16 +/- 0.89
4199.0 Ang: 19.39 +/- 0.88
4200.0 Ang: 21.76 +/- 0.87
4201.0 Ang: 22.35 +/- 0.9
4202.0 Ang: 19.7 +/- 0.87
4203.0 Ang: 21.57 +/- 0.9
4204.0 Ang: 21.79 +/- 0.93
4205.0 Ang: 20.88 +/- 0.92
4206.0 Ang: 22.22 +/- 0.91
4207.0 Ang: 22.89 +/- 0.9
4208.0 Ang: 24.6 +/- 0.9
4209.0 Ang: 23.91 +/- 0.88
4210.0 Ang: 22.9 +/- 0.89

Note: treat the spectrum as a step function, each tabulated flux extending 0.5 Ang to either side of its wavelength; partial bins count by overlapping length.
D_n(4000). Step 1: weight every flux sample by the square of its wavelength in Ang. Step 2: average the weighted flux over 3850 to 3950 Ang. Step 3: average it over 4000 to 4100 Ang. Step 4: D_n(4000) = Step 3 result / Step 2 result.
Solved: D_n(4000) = 1.6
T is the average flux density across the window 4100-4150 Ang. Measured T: 22.4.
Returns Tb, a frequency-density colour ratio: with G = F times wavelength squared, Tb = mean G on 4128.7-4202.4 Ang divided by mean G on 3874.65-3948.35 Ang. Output 1.7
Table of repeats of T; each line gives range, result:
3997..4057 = 21.9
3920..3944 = 10.3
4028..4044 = 22.3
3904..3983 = 14.1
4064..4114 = 22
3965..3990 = 14.9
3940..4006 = 17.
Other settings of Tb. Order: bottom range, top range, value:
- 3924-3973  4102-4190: 2.10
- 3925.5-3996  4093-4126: 1.65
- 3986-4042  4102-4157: 1.10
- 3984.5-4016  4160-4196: 1.13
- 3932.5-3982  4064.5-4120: 1.80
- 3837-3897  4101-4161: 1.64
